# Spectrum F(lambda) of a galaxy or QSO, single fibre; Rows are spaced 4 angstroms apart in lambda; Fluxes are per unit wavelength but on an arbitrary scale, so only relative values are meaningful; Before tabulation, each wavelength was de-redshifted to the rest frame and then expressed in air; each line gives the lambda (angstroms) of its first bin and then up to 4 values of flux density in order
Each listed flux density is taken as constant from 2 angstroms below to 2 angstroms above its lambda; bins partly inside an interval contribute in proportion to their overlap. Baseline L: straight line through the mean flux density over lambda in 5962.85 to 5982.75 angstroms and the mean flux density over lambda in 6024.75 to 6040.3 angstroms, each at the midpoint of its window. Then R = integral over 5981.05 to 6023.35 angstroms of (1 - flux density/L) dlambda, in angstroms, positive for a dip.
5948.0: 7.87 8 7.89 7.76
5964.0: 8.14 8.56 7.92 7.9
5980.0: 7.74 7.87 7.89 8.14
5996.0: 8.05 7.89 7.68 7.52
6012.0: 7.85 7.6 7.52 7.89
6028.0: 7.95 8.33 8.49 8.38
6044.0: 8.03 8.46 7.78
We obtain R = 1.8 angstroms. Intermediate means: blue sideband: 8.04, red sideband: 8.25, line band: 7.8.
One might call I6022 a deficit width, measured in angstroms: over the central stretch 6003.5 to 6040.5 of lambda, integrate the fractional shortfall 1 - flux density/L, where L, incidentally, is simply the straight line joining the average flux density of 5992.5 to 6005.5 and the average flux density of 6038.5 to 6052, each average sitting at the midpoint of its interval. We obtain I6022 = 0.7 angstroms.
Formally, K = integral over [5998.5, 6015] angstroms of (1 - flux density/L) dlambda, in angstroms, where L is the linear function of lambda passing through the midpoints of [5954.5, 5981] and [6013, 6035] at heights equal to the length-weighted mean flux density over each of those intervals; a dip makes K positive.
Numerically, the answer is 0.4 angstroms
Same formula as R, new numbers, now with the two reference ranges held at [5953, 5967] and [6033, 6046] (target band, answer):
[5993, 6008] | 0.6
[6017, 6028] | 0.7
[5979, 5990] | 0.3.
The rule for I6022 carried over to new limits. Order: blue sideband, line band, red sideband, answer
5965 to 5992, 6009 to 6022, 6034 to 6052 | 0.8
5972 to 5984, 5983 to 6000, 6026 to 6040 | -0.1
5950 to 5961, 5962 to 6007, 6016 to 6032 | -0.6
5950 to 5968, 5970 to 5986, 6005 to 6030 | 0.1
